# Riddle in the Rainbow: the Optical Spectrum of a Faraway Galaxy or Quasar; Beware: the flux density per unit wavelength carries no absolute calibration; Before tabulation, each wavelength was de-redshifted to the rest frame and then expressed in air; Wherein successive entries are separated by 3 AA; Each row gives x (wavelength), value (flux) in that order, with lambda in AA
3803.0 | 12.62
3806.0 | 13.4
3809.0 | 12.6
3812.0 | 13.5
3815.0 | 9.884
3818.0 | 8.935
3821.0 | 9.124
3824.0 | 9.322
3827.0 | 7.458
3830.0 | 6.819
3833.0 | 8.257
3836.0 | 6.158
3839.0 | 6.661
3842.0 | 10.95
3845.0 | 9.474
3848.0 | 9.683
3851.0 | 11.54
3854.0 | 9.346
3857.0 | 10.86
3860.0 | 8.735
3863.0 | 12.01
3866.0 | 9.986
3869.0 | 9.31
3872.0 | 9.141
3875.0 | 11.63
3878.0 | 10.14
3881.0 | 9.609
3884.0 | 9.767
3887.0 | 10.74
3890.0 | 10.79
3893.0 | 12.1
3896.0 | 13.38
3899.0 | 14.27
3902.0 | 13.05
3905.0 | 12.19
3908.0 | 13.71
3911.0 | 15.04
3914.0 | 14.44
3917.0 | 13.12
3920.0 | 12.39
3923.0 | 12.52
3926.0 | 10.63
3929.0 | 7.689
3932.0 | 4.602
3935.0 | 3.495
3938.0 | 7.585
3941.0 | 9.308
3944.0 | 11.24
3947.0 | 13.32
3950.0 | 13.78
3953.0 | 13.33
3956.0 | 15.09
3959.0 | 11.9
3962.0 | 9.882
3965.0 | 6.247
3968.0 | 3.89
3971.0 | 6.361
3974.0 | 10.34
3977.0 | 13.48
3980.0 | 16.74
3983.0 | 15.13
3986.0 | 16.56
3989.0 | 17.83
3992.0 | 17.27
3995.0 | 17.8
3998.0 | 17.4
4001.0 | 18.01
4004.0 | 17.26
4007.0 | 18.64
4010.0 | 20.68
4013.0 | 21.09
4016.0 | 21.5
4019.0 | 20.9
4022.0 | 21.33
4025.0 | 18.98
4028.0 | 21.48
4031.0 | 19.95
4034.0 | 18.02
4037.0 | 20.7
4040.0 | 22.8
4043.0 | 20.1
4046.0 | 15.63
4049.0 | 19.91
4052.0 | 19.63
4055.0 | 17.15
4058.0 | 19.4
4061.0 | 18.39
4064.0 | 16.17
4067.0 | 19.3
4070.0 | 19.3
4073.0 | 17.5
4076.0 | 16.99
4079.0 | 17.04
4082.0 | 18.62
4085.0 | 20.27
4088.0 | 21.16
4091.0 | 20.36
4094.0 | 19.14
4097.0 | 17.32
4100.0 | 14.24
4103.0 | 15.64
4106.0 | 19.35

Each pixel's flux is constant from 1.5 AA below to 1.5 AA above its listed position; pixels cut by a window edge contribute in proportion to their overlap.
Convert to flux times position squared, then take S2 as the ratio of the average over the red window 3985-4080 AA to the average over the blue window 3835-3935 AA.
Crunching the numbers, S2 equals 1.90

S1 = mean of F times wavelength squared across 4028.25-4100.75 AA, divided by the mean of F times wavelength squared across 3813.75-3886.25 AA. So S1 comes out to 2.23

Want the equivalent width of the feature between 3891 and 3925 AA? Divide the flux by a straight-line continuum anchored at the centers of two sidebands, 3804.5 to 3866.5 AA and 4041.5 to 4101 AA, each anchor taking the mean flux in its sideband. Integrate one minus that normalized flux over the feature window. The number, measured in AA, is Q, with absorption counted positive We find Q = -2.2 AA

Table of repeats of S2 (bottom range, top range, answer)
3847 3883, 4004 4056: 2.12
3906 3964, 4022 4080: 1.80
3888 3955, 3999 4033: 1.82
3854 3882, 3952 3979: 1.05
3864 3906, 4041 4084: 1.79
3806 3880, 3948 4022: 1.68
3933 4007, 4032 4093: 1.56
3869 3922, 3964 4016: 1.33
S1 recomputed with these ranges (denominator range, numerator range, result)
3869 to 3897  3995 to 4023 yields 1.95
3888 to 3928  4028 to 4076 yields 1.59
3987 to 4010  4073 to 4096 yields 1.10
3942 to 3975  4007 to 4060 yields 1.97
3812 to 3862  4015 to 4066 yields 2.37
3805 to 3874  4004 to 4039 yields 2.29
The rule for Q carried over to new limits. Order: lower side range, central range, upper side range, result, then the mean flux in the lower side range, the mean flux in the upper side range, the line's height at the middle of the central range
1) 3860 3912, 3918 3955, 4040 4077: 9.40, 11.5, 18.5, 13.5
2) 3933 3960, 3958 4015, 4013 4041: 5.07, 10.9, 20.6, 15.7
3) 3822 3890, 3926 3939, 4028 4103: 6.57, 9.46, 18.7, 12.8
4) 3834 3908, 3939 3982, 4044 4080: 9.10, 10.5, 18.1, 14.1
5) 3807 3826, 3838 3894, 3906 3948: 2.37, 10.6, 10.6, 10.6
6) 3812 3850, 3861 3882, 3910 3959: -1.20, 8.79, 11.1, 9.69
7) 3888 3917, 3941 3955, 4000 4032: 2.92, 13.2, 20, 15.9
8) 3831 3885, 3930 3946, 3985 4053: 7.79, 9.6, 19.3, 14.4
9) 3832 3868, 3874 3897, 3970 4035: 0.90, 9.49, 17.7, 11.4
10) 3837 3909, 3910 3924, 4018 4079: -0.72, 10.7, 19.1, 12.8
